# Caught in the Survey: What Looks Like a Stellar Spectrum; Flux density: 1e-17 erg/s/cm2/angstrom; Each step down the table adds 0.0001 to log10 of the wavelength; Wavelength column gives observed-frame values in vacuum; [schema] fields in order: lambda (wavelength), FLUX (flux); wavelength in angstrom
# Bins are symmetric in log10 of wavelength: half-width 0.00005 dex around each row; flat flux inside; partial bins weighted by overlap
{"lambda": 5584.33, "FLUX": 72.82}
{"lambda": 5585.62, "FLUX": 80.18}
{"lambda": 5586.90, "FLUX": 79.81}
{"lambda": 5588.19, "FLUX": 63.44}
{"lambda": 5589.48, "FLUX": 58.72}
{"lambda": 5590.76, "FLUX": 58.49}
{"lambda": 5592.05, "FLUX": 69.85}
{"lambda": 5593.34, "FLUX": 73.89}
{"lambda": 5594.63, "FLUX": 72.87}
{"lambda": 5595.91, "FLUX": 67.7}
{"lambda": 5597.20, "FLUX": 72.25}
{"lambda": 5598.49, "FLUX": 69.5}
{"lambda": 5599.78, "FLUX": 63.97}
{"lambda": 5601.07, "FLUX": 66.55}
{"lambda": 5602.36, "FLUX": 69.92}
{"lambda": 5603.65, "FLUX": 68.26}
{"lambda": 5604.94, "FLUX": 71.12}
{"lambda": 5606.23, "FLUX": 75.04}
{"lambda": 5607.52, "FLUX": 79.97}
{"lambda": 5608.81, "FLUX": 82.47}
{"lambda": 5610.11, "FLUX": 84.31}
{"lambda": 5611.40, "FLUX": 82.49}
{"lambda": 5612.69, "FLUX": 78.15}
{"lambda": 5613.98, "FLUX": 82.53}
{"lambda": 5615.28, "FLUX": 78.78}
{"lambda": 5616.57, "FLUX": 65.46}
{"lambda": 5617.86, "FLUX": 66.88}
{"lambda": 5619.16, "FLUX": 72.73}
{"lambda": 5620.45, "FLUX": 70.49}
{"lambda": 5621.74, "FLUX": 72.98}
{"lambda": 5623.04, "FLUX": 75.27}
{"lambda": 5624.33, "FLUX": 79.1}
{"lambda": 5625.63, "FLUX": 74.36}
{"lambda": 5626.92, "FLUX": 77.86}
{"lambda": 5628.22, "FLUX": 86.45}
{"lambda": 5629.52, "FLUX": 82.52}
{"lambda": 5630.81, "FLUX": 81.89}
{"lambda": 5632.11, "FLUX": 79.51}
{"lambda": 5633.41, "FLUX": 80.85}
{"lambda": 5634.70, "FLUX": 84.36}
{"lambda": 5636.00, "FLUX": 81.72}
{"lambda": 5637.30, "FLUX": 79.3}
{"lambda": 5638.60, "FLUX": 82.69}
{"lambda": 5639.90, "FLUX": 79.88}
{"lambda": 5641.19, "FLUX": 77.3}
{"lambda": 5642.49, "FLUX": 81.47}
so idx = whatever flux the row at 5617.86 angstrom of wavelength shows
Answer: 66.88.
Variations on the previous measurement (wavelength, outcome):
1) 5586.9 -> 79.81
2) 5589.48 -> 58.72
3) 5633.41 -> 80.85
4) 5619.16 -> 72.73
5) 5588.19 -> 63.44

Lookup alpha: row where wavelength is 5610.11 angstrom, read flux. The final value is 84.31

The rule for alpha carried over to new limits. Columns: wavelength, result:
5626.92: 77.86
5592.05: 69.85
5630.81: 81.89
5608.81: 82.47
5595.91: 67.7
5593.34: 73.89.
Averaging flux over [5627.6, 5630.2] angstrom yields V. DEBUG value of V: 84.5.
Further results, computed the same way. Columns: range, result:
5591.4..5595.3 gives 72.2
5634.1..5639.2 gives 81.9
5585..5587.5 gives 80.2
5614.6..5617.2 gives 72.2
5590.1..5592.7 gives 64.2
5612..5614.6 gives 80.5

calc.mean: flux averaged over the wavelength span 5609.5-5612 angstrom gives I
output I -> 83.5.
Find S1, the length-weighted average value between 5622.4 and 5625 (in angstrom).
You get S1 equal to 77.2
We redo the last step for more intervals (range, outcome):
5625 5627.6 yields 76.3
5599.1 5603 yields 66.8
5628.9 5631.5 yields 82.3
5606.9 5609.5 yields 81.1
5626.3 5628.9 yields 81.9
